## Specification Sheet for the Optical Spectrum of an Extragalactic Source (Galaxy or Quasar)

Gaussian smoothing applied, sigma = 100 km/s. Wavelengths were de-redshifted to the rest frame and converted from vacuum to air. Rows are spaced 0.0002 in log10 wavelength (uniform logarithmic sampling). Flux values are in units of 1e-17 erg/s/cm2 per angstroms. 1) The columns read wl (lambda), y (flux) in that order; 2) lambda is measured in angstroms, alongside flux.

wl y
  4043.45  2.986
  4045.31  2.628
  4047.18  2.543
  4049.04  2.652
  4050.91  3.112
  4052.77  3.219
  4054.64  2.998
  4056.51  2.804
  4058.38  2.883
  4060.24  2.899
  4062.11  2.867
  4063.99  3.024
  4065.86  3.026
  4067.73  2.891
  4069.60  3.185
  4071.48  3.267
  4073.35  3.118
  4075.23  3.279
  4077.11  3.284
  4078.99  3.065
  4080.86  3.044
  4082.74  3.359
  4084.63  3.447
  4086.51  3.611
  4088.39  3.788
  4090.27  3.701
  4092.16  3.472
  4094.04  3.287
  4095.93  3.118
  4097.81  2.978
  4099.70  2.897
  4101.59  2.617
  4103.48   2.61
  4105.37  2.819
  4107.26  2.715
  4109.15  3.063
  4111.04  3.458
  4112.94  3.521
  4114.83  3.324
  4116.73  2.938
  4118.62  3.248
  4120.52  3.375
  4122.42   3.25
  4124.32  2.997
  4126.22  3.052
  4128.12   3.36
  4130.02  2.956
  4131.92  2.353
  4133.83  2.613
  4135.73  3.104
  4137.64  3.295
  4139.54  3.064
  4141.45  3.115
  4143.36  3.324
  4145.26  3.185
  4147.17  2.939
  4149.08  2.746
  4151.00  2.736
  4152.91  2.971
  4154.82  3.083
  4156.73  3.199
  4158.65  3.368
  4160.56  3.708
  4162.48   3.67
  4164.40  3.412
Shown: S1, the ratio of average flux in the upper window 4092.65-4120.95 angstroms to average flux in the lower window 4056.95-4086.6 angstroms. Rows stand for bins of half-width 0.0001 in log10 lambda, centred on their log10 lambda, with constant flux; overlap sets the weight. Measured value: 0.98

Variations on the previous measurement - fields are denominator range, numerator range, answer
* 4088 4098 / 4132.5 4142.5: 0.89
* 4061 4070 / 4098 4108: 0.92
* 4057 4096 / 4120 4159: 0.95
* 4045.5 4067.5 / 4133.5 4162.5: 1.08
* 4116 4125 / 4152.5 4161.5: 1.04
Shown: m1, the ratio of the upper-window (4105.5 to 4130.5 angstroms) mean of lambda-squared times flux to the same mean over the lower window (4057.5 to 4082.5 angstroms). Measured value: 1.05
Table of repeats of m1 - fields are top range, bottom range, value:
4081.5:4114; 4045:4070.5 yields 1.12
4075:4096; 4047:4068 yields 1.17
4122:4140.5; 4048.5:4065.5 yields 1.05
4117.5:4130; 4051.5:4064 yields 1.12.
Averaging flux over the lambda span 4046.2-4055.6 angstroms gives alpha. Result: 2.9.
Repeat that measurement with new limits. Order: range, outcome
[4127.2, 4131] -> 3.15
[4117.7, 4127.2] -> 3.18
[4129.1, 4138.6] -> 2.86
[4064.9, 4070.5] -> 3.04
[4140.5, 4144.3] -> 3.22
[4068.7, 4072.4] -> 3.22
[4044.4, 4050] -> 2.61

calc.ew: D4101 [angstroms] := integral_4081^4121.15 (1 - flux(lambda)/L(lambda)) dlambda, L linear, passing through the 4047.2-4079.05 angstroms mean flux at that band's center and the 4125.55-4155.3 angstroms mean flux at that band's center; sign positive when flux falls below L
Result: -2.6 angstroms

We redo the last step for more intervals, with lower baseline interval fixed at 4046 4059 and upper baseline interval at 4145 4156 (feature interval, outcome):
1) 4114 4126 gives -1.1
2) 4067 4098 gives -4.3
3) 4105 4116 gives -0.9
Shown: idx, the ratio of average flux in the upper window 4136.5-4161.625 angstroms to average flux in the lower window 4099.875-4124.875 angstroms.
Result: 1.0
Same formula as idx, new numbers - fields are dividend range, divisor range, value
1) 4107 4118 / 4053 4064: 1.10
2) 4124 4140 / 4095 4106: 1.05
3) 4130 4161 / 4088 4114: 0.97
